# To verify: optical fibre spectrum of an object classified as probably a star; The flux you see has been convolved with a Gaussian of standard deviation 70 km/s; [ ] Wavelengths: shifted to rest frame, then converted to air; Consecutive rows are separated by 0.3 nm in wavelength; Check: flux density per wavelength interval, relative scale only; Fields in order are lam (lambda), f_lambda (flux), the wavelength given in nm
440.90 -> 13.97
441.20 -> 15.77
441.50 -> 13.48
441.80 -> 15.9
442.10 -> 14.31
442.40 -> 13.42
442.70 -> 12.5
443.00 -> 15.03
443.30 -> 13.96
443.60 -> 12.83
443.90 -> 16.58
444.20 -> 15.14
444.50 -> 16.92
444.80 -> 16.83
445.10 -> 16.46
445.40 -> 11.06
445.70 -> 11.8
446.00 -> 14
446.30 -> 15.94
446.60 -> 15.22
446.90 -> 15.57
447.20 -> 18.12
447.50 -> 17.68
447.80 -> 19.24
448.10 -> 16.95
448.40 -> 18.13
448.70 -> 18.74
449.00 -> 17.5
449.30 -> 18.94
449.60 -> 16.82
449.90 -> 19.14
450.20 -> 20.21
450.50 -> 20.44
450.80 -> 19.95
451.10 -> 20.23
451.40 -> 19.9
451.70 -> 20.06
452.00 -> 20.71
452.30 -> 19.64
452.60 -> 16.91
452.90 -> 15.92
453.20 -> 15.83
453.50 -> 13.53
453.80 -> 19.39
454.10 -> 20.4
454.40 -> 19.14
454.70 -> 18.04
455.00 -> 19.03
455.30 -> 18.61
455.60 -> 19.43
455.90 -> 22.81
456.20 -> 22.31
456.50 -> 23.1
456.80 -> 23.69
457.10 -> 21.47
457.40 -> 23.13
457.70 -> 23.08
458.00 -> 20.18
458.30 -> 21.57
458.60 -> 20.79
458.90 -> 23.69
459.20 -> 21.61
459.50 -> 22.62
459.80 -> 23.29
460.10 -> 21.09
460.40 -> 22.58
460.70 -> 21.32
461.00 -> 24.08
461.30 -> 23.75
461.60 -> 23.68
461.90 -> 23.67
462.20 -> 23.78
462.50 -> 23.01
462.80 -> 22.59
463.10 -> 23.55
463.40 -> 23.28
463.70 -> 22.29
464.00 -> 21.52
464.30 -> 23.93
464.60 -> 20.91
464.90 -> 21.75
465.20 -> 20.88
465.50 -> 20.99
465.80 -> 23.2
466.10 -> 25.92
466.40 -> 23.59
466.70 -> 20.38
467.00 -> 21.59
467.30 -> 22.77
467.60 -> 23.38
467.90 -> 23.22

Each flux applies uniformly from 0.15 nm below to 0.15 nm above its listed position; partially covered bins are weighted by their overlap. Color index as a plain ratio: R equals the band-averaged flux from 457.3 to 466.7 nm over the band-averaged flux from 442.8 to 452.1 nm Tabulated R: 1.3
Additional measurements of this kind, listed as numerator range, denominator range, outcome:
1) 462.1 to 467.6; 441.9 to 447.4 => 1.52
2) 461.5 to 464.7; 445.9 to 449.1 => 1.35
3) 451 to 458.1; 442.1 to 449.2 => 1.27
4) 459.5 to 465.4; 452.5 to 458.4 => 1.14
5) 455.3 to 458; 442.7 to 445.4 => 1.46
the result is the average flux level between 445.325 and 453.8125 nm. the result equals 17.5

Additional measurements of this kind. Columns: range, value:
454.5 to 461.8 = 21.9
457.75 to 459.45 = 21.7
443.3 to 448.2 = 15.6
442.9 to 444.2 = 14.6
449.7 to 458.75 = 19.9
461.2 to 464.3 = 23.1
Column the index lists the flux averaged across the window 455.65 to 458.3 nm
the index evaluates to 22.3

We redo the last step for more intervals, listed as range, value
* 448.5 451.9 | 19.3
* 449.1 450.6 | 19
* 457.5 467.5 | 22.5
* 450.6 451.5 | 20.1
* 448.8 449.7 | 17.9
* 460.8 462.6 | 23.6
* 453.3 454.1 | 17.2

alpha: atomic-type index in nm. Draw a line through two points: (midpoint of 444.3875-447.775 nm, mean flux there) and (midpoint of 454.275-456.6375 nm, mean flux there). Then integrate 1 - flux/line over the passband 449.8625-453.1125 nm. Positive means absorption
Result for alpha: -0.19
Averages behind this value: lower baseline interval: 15.5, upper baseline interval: 20.3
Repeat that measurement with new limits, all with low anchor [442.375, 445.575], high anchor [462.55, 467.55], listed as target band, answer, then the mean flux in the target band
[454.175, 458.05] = -0.39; 21.1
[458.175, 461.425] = -0.30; 22.4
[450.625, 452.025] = -0.22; 20.1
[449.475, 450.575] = -0.14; 19.1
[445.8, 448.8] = -0.18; 16.8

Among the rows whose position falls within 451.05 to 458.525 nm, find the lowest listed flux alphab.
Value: 13.53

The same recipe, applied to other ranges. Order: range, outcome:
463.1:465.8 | 20.88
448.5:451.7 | 16.82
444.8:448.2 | 11.06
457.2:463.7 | 20.18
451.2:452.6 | 16.91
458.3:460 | 20.79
